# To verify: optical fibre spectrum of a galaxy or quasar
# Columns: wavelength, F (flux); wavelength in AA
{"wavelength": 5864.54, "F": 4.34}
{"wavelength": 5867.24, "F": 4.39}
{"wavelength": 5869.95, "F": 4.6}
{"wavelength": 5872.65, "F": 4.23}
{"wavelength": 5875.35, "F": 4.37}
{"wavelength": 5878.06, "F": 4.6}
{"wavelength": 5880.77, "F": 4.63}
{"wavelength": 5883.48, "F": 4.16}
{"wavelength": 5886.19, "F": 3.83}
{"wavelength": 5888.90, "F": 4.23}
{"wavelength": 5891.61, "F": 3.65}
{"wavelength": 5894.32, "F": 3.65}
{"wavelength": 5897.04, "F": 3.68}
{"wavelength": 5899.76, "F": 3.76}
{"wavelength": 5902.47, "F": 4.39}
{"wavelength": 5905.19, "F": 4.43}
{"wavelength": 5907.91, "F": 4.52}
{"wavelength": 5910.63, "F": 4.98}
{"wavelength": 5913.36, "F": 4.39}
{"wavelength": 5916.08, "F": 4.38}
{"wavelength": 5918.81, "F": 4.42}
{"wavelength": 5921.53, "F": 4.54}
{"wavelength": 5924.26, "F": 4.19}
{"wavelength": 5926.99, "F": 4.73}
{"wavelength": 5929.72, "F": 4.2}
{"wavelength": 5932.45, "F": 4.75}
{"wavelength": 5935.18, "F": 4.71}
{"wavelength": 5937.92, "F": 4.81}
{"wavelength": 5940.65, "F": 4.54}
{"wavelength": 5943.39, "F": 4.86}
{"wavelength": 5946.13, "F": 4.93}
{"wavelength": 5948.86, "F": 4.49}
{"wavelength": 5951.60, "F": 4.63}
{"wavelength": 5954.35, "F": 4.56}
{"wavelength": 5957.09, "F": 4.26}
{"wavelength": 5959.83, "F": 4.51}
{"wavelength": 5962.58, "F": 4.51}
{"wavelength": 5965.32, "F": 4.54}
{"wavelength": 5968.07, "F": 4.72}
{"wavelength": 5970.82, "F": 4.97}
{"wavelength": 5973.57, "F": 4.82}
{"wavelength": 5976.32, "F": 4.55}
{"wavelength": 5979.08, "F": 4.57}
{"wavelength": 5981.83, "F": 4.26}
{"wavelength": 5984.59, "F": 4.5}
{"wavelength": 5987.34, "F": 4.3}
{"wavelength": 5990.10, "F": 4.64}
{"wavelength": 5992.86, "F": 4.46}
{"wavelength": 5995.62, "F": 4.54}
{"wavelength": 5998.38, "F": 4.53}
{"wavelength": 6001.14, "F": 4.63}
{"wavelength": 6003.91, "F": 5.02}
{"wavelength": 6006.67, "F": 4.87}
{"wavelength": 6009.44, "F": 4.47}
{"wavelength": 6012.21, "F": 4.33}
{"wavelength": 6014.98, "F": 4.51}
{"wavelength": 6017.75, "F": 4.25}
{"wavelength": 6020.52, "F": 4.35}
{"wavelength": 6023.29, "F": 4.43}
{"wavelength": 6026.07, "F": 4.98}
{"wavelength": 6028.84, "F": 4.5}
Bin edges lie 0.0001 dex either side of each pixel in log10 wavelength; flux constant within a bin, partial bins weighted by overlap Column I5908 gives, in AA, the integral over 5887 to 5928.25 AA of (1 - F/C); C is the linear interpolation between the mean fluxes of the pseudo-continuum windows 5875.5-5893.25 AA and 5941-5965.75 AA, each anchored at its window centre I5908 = 0.7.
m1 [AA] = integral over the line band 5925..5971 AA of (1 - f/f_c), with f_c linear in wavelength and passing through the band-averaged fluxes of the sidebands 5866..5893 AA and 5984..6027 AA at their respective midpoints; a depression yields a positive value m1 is -2.04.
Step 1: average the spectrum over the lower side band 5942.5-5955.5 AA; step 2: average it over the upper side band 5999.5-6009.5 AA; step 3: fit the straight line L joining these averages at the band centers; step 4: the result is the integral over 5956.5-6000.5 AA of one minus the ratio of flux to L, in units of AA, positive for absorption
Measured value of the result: 1.74 AA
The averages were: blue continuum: 4.69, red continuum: 4.78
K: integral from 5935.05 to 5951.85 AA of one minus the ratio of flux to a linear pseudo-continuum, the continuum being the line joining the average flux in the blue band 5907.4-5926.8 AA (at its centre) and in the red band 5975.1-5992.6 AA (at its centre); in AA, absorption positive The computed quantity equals -0.85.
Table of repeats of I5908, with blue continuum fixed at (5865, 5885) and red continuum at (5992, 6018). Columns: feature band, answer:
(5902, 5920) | -0.19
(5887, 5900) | 1.88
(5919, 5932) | 0.11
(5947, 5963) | 0.03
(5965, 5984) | -0.39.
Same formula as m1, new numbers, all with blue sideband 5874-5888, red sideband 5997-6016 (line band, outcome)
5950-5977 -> -0.5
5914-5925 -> 0.0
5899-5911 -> -0.1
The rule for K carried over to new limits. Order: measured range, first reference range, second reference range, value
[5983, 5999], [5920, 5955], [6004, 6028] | 0.28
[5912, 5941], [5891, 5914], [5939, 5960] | -0.79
